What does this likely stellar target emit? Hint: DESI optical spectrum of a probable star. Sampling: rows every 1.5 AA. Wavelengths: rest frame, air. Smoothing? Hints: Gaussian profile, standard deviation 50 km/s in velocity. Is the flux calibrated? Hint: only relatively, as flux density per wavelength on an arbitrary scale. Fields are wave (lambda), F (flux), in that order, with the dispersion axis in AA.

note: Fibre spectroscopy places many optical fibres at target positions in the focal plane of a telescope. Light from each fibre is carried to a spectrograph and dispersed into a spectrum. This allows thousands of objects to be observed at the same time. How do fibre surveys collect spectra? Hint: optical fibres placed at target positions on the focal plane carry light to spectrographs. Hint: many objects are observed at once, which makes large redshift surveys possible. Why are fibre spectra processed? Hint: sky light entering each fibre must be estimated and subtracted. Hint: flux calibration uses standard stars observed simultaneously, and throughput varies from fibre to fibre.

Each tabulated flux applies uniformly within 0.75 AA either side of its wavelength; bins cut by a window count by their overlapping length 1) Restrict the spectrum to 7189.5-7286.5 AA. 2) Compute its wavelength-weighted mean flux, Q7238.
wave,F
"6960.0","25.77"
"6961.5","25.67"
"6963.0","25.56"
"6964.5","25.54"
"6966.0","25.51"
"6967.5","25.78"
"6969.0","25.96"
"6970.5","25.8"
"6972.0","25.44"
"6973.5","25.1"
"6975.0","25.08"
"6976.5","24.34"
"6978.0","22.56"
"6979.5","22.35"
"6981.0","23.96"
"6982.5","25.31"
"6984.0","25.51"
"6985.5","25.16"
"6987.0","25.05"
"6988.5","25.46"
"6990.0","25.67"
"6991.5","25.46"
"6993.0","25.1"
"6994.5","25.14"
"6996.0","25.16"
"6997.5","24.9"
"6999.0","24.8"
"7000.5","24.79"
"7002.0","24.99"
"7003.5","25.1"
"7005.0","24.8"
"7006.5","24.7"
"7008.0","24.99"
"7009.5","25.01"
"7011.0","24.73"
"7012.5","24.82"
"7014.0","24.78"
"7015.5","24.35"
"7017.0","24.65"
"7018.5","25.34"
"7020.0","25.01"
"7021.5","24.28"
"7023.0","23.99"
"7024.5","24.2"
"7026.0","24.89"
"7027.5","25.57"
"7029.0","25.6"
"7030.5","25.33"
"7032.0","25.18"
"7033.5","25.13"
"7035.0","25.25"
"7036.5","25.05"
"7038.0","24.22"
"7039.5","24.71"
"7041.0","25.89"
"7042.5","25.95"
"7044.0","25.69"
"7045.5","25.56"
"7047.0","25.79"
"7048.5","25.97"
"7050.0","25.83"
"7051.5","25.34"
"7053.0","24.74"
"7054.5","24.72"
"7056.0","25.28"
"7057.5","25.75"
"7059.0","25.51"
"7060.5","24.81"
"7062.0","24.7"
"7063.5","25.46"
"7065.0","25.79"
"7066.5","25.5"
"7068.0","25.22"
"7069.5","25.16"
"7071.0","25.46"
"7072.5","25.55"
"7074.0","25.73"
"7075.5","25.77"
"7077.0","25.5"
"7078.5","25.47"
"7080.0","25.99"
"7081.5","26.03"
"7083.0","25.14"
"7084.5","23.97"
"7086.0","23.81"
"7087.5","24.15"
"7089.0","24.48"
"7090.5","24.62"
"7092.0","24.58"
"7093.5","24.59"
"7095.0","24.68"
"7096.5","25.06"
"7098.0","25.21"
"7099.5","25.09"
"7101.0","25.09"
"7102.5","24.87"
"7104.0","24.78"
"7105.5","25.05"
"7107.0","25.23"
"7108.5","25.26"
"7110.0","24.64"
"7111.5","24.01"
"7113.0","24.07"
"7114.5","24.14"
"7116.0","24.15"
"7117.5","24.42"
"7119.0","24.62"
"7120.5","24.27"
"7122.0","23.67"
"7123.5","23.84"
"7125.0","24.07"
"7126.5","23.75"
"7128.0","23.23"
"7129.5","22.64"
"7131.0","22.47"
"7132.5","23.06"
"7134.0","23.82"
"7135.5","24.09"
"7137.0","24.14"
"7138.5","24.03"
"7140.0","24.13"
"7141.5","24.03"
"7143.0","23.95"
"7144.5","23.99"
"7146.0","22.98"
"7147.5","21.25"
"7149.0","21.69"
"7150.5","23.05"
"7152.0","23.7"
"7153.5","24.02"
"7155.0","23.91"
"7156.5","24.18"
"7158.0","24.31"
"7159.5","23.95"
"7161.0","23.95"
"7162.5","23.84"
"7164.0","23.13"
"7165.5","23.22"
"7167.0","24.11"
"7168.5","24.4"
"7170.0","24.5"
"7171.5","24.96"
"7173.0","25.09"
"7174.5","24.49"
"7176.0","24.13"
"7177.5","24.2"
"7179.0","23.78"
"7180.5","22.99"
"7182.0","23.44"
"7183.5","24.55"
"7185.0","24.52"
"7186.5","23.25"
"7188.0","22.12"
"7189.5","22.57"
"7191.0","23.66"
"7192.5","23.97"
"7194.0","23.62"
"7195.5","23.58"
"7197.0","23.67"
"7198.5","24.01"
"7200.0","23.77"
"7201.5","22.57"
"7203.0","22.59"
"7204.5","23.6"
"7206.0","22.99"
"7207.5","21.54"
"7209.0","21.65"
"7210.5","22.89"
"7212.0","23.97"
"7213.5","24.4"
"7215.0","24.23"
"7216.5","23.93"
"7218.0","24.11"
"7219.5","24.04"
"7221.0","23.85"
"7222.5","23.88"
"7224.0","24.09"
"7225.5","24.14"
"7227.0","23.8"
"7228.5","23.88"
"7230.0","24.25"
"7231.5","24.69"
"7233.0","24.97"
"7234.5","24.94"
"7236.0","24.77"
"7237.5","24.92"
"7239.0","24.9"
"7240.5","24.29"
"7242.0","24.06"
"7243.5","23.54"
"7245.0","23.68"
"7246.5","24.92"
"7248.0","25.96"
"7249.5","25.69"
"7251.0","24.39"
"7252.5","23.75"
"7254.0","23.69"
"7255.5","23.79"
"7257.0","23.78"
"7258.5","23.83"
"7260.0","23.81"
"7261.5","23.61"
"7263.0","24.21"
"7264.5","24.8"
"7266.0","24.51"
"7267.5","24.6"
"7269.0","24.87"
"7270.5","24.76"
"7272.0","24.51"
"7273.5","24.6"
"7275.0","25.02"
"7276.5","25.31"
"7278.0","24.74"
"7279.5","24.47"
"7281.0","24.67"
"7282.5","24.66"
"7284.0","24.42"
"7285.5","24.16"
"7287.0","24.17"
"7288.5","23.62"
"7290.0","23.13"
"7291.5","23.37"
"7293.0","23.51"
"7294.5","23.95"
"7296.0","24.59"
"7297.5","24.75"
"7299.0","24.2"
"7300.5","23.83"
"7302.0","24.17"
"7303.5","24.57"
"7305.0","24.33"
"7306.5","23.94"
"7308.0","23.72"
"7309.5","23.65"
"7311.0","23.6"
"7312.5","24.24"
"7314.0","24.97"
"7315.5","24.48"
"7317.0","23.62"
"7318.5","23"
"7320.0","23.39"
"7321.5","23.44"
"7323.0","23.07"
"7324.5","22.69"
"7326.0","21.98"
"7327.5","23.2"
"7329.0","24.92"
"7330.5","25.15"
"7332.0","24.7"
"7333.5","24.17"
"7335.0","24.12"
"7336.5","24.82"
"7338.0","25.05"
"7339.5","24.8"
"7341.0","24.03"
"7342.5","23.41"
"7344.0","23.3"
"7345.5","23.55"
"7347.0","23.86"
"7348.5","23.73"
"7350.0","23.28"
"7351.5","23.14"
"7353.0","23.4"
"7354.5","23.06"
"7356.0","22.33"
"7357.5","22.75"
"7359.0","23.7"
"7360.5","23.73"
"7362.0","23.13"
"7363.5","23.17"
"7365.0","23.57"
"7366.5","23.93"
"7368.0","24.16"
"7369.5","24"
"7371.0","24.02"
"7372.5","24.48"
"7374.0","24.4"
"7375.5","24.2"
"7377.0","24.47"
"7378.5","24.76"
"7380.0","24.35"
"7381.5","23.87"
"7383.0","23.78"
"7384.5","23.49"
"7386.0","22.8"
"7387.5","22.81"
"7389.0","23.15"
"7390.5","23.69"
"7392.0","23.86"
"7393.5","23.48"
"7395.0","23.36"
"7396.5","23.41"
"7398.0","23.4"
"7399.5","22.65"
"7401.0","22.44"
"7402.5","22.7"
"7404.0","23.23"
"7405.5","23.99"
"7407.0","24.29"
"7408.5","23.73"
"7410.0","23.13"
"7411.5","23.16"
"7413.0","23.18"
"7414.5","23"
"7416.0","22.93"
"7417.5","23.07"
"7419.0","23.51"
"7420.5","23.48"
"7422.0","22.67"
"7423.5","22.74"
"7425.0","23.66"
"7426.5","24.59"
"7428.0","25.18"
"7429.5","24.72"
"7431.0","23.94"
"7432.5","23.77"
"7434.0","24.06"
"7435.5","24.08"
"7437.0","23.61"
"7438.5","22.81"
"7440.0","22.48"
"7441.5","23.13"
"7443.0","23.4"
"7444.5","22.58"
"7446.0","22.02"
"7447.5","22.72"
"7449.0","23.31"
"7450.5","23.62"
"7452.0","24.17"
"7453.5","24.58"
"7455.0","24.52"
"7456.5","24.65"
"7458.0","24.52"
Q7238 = 24.1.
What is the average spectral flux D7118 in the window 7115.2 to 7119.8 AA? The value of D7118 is 24.4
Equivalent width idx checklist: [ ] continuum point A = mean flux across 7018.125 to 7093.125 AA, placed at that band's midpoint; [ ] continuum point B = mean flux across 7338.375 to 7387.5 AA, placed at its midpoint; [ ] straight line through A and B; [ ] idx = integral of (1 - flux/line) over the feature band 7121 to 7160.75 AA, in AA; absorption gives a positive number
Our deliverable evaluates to 1.95 AA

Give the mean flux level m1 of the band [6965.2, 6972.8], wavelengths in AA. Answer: 25.7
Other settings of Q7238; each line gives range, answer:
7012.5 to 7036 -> 24.9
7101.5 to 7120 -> 24.6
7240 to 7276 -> 24.4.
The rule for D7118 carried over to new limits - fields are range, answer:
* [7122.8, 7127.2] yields 23.9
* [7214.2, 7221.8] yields 24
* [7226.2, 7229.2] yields 23.8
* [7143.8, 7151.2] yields 22.6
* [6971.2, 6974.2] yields 25.3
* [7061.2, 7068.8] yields 25.3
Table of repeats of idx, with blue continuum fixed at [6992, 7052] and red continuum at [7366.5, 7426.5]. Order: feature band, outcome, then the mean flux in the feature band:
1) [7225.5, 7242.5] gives -0.2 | 24.5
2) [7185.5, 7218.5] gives 1.4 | 23.3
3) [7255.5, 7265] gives 0.1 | 24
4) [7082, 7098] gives 0.1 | 24.6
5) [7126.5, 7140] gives 0.6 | 23.5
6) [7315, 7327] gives 0.3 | 23.2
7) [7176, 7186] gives 0.2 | 23.9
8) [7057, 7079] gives -0.5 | 25.4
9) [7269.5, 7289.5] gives -0.4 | 24.5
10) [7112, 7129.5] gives 0.5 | 24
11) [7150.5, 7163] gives 0.3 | 23.9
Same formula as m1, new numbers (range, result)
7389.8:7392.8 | 23.8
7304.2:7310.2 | 23.9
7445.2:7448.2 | 22.4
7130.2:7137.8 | 23.5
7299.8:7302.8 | 24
